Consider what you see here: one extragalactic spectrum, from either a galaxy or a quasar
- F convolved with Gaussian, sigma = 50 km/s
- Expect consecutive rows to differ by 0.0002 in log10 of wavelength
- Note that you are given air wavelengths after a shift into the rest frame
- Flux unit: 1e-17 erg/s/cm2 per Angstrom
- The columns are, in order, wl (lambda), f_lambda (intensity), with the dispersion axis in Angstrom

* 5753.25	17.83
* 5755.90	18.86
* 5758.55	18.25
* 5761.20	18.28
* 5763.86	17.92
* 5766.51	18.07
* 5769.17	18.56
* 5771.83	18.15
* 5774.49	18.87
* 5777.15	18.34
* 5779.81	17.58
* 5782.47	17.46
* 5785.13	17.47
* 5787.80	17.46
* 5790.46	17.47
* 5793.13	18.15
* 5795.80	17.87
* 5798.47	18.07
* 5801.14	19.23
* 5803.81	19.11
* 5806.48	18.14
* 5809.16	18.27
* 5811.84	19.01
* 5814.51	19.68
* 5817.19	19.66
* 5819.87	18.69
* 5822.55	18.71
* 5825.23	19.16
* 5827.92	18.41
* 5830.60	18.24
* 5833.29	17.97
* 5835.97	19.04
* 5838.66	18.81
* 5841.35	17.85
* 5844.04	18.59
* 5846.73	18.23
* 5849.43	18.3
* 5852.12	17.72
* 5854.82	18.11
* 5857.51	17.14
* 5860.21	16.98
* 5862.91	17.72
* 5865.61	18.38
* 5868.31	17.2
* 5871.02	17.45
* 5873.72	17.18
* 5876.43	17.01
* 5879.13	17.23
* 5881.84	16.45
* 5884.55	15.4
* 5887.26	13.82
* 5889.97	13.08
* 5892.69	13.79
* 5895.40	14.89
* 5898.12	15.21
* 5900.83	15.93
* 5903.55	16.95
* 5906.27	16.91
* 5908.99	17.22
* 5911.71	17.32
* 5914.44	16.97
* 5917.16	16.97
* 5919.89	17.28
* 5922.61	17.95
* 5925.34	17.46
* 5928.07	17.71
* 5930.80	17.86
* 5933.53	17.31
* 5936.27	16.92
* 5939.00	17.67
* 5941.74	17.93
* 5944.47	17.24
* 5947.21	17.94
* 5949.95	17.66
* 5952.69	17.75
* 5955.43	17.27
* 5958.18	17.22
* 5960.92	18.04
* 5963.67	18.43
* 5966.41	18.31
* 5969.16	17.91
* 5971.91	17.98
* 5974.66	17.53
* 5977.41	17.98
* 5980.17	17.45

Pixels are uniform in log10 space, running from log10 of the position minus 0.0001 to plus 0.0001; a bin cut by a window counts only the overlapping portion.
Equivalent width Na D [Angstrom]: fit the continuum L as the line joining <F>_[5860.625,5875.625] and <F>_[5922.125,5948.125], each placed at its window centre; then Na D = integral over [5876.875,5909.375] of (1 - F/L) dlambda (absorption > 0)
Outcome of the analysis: 3.67 Angstrom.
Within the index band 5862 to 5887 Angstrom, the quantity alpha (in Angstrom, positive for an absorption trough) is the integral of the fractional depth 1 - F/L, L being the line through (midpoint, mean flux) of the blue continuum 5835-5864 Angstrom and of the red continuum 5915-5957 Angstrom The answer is 1.3 Angstrom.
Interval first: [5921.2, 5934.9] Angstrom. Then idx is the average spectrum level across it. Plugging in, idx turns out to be 17.7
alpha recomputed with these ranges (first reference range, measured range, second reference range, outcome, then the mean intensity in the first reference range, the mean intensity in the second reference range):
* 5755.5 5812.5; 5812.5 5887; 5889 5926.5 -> -3.1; 18.2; 16.3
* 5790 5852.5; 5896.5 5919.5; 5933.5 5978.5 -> 1.7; 18.5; 17.7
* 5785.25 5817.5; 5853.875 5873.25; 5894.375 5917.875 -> -0.3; 18.4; 16.5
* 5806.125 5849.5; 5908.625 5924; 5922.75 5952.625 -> 0.4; 18.6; 17.6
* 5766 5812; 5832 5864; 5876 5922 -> -1.9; 18.2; 16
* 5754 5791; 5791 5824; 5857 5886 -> -1.8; 18.1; 17.1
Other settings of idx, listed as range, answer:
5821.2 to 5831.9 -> 18.6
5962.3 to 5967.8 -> 18.4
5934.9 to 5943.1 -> 17.5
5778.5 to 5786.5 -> 17.5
